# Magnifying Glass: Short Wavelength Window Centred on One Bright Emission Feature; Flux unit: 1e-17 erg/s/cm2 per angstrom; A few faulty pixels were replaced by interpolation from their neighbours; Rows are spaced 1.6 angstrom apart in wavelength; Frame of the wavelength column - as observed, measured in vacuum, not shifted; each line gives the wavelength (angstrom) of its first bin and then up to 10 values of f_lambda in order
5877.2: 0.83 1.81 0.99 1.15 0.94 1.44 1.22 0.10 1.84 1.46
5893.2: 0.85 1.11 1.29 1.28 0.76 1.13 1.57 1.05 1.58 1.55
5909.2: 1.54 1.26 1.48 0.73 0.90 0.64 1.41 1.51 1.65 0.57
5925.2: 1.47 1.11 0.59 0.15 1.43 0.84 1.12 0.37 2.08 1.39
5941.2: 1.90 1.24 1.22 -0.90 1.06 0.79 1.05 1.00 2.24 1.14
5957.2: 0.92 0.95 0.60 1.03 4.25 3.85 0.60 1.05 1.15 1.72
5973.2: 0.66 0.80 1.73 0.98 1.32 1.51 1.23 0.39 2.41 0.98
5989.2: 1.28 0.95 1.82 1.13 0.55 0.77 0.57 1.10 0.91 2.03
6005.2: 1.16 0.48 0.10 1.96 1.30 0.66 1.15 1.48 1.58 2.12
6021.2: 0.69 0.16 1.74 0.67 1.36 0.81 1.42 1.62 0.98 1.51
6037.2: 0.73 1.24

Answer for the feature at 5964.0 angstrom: Hbeta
